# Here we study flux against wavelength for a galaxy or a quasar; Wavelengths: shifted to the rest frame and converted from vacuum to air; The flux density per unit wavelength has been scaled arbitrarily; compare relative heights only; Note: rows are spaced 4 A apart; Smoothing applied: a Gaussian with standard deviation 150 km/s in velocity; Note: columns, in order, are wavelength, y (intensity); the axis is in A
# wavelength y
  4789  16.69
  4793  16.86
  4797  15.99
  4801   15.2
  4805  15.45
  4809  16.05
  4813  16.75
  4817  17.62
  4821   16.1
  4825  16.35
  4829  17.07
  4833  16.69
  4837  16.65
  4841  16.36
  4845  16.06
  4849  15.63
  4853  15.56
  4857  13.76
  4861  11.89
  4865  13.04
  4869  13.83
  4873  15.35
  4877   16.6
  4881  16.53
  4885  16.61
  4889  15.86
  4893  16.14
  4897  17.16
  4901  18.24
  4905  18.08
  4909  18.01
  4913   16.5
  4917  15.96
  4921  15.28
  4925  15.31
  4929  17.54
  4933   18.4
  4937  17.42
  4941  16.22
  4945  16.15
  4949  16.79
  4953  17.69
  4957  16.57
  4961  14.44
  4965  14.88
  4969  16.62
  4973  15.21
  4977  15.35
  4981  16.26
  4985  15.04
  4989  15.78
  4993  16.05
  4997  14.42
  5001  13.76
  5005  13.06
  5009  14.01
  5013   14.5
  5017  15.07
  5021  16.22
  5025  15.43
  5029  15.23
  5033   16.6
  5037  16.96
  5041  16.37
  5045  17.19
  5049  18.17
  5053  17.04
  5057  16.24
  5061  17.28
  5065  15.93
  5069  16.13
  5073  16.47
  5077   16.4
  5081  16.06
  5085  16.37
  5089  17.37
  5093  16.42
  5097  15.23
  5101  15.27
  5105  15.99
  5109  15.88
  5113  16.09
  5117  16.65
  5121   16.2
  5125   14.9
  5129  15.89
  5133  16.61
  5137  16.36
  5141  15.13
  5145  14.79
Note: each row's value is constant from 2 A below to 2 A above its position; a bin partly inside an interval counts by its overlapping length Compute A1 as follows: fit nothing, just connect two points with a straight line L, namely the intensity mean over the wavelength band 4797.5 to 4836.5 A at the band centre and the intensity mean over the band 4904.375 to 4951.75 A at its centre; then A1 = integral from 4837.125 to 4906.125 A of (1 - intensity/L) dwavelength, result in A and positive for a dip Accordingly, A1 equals 3.7 A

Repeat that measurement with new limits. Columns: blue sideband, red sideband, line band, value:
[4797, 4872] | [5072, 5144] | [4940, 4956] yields -1.0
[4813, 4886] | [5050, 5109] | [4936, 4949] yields -0.5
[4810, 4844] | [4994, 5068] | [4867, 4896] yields 0.9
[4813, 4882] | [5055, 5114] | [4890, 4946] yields -3.9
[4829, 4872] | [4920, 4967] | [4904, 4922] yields -0.9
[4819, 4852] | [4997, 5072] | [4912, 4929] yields 0.2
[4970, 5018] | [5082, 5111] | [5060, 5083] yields -0.8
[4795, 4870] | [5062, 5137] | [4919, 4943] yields -1.4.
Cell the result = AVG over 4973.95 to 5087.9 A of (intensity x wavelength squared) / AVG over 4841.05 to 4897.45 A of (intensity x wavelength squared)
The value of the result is 1.1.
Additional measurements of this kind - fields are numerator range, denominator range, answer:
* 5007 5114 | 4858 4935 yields 1.07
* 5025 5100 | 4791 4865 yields 1.15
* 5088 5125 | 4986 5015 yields 1.15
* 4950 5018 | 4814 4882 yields 1.03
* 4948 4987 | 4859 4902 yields 1.06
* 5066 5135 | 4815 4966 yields 1.08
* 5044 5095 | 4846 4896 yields 1.19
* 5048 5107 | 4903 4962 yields 1.04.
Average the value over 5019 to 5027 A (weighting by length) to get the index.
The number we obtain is 15.8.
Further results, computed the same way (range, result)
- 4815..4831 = 16.8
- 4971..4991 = 15.5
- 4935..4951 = 16.6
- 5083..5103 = 16.1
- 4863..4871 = 13.4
